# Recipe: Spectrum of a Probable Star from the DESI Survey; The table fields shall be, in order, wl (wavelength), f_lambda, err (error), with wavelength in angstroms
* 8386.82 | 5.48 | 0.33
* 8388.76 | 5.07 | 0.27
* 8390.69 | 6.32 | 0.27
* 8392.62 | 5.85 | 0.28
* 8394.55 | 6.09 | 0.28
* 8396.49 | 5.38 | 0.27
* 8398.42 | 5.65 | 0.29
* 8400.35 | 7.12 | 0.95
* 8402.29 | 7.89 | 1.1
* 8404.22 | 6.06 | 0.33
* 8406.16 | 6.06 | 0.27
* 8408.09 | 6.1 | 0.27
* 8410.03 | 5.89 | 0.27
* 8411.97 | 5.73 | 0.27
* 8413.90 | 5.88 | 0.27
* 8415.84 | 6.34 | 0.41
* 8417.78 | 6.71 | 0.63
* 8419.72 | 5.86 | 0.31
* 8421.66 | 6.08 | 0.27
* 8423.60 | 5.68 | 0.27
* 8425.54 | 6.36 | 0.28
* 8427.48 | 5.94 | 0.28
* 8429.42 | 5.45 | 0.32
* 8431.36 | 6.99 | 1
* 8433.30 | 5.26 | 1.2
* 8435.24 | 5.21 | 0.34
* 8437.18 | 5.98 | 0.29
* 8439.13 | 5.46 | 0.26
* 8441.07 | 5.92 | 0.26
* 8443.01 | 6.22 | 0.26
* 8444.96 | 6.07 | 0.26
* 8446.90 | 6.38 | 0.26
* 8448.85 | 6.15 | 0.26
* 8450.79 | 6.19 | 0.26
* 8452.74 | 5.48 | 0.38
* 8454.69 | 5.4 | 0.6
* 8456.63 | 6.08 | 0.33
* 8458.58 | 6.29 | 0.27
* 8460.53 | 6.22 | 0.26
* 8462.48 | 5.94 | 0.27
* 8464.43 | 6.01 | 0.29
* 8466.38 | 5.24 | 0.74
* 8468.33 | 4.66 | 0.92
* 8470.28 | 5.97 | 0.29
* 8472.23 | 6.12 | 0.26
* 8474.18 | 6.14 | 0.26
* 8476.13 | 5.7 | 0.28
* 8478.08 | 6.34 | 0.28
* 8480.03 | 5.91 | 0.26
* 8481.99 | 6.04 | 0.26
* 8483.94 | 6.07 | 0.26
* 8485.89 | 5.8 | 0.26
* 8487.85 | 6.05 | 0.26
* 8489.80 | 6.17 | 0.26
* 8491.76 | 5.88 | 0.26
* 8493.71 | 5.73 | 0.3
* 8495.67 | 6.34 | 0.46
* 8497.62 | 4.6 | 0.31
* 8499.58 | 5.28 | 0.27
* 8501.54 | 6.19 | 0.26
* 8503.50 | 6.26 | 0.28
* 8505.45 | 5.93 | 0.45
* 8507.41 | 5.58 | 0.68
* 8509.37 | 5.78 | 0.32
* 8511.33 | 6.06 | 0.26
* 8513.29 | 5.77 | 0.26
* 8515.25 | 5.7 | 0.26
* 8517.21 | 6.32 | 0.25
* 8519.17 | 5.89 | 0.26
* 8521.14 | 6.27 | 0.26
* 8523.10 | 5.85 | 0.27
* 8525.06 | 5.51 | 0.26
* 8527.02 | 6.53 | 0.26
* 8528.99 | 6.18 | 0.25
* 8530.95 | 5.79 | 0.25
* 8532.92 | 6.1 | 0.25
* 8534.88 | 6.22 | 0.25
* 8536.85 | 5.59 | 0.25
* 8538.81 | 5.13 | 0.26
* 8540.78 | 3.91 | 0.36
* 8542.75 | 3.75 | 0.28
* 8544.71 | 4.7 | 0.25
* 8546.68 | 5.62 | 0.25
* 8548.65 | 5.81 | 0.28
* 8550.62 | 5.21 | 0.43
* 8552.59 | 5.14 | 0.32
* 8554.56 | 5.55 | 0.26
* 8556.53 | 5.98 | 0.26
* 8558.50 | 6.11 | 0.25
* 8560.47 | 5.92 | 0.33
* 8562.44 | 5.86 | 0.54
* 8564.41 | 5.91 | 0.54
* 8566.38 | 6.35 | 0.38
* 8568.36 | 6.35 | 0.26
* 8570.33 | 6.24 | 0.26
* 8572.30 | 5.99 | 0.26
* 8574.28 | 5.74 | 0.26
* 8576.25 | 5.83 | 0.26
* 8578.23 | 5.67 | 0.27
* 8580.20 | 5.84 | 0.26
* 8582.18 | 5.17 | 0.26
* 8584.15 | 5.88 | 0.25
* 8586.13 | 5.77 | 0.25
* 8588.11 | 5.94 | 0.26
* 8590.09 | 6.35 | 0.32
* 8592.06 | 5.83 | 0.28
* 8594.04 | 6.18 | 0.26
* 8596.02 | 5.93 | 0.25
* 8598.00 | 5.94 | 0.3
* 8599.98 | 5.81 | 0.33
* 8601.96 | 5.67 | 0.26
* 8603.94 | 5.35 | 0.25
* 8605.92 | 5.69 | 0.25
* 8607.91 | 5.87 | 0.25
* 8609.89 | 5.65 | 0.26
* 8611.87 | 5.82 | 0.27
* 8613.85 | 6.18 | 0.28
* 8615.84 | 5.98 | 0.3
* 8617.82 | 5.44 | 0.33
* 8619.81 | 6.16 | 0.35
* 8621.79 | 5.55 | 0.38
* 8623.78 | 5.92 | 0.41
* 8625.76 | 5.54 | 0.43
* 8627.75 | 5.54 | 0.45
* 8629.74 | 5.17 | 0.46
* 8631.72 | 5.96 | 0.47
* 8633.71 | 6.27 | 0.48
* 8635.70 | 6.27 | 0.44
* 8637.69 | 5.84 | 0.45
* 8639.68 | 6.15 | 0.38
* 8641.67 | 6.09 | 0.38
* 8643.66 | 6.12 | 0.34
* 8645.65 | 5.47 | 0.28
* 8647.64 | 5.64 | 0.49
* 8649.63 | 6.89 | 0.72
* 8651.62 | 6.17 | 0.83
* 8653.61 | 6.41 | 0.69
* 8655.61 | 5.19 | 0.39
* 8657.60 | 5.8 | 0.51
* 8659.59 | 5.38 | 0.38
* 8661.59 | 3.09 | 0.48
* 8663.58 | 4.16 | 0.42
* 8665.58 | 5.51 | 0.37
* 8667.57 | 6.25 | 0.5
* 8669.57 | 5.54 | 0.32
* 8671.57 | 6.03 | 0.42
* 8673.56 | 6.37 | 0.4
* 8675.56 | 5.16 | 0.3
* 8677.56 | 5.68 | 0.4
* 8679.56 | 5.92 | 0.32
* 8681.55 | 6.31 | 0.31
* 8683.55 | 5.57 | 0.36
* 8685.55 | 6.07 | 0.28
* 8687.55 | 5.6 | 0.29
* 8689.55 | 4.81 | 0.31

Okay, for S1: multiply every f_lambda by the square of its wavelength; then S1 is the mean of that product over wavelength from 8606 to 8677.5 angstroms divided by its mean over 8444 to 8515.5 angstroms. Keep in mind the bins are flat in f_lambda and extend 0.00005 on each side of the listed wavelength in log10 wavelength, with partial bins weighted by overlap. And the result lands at 1.01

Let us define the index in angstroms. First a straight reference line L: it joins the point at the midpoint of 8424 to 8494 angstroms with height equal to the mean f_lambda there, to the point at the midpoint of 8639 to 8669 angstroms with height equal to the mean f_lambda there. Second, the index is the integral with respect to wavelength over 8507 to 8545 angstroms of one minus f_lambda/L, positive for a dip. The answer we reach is 1.1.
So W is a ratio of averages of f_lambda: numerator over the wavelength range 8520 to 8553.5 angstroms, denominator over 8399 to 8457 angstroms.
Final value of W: 0.91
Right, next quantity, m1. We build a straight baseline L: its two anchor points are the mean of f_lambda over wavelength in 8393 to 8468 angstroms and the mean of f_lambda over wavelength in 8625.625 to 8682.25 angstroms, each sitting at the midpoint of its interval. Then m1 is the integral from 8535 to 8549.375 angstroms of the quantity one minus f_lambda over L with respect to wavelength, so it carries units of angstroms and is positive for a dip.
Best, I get 2.14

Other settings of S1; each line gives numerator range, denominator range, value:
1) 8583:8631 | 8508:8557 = 1.05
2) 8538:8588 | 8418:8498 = 0.97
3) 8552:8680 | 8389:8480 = 1.01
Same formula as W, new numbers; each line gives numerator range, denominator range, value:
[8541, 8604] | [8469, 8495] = 0.96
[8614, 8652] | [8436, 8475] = 1.00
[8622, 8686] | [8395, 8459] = 0.95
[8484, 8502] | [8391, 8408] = 0.92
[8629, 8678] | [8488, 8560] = 1.00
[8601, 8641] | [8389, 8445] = 0.96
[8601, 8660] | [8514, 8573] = 1.02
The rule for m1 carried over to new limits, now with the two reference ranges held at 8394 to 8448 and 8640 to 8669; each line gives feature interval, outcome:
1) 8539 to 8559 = 2.24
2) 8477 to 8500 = 0.25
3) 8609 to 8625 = -0.46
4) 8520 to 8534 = -0.44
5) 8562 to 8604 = -1.20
